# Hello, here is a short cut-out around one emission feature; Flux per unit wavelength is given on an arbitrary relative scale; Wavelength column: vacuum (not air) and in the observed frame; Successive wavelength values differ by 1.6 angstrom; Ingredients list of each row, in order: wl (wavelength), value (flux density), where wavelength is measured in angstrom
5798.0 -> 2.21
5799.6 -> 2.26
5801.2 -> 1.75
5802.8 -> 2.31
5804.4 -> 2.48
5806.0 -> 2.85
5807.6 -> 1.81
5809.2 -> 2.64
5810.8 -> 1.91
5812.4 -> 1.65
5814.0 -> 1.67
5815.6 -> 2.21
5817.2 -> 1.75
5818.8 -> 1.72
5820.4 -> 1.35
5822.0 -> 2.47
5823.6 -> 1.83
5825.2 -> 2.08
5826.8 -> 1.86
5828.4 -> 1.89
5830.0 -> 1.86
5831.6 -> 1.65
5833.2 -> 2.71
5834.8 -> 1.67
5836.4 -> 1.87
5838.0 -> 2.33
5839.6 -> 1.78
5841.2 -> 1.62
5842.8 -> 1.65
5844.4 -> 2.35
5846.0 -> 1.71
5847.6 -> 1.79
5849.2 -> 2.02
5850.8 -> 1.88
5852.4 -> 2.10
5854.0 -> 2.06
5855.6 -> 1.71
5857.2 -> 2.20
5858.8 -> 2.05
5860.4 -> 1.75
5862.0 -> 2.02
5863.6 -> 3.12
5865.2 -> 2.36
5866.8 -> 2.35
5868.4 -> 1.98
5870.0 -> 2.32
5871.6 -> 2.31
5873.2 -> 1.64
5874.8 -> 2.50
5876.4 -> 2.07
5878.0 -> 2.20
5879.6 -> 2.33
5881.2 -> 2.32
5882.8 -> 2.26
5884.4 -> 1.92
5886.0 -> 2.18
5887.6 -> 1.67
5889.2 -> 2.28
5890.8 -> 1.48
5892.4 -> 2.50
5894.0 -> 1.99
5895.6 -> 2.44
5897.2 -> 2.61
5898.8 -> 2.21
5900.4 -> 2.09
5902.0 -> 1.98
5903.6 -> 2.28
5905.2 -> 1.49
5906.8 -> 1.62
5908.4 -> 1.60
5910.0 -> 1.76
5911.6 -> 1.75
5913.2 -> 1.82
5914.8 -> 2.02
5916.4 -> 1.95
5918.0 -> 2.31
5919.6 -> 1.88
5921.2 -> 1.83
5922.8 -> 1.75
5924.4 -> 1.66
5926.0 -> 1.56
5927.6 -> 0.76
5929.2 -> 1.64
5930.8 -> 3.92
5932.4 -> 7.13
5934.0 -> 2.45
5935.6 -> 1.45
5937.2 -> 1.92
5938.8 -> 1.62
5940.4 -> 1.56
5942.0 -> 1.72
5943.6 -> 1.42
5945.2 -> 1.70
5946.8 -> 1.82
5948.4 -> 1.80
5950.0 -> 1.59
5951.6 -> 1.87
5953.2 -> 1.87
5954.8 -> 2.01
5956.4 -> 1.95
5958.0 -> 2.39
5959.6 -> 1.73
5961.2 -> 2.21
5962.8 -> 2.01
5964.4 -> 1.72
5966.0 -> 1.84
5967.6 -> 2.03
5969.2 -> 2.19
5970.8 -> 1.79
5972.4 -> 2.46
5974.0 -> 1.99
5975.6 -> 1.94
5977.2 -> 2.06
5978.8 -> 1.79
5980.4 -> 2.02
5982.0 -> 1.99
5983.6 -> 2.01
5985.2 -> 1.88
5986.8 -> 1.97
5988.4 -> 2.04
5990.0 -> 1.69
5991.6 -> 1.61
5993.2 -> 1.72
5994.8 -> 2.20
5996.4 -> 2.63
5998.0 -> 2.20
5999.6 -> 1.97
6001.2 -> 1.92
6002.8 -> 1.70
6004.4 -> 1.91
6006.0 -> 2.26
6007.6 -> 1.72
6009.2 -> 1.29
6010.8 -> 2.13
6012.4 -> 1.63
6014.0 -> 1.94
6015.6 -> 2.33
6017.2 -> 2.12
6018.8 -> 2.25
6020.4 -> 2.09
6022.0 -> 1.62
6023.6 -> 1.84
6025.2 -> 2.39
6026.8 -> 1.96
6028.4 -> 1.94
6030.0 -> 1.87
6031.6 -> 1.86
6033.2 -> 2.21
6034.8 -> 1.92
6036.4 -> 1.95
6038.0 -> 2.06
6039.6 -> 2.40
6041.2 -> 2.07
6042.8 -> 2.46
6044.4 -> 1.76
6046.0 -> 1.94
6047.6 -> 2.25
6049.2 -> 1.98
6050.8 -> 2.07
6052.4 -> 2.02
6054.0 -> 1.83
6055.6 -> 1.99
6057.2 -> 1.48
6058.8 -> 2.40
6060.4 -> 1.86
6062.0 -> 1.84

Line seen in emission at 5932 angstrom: H-beta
